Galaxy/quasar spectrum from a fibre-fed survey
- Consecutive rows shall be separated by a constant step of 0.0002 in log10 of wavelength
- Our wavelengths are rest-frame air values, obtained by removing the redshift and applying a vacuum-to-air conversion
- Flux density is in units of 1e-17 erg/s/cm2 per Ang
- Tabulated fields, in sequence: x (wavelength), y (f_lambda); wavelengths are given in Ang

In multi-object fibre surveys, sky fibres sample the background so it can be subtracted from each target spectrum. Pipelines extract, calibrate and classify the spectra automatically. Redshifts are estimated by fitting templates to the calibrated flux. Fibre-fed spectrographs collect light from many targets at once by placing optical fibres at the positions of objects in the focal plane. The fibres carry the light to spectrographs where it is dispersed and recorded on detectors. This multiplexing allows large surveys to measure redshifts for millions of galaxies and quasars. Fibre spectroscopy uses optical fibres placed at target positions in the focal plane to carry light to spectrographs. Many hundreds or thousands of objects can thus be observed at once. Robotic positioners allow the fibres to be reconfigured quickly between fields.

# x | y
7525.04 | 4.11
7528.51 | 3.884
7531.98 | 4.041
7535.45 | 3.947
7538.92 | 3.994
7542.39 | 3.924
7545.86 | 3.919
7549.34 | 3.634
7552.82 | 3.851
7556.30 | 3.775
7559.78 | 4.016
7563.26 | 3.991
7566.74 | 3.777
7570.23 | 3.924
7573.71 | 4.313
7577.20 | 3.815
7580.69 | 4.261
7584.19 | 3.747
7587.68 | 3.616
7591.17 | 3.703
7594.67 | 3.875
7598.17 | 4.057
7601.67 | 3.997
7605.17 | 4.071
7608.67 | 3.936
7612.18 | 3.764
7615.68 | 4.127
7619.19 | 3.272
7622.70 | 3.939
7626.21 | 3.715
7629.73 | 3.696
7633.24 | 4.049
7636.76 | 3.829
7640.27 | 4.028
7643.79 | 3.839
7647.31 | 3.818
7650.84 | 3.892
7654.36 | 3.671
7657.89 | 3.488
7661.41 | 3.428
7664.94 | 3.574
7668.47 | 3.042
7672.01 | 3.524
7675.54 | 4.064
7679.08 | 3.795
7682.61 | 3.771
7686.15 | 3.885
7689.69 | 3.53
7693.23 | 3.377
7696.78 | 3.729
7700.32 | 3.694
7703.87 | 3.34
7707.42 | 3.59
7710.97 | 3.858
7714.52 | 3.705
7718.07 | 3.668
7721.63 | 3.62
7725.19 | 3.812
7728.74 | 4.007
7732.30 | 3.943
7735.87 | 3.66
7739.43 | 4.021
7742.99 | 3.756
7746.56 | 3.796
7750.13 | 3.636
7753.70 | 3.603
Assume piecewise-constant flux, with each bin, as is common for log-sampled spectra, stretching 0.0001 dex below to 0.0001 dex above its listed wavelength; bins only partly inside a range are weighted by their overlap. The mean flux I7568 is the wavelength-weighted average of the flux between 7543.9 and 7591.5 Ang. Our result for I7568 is 3.89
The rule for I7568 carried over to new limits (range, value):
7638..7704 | 3.67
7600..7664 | 3.81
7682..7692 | 3.71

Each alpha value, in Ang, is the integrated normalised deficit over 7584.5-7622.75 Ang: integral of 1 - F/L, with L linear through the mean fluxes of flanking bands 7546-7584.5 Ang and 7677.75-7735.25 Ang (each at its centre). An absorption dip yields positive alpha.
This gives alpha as 0.2 Ang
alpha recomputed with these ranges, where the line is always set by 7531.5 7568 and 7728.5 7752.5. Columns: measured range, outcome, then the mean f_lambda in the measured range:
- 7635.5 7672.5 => 1.9 Ang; 3.65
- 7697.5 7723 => 1.2 Ang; 3.64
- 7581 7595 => 0.4 Ang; 3.77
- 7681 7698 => 0.8 Ang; 3.65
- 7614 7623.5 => 0.3 Ang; 3.76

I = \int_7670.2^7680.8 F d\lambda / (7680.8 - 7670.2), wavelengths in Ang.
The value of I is 3.79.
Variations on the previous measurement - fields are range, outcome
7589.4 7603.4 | 3.91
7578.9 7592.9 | 3.83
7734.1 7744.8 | 3.81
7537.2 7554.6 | 3.86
